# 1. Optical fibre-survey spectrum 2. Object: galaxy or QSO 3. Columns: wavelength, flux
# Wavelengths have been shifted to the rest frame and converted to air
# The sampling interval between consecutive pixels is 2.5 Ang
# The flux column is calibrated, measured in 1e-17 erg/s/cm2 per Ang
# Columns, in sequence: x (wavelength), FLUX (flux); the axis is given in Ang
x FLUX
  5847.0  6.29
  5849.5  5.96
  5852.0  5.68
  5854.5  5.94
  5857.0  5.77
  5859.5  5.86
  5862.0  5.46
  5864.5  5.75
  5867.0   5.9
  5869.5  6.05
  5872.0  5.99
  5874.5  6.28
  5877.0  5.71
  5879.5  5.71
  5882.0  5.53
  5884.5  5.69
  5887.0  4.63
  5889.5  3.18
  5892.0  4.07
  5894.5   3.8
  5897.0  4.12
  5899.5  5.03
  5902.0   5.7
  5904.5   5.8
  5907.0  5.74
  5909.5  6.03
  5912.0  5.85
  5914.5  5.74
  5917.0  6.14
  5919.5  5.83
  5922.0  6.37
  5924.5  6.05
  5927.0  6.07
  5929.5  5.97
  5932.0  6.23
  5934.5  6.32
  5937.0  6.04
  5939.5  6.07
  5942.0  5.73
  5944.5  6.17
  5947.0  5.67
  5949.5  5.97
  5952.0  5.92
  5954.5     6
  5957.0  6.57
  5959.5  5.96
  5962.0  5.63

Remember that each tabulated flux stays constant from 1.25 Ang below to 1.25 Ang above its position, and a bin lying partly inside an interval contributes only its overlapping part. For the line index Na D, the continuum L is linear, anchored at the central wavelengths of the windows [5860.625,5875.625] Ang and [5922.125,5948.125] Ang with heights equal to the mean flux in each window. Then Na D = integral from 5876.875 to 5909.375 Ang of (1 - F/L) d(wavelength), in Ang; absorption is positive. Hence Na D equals 5.3 Ang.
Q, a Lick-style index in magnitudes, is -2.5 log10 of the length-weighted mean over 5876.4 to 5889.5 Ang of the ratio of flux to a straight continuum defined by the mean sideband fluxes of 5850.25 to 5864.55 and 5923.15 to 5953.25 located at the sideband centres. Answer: 0.12 mag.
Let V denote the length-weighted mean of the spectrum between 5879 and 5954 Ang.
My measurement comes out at 5.58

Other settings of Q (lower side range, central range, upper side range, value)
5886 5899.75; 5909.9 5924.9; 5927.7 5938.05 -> -0.128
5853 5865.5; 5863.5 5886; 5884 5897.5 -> -0.175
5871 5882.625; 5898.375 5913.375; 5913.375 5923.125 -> 0.051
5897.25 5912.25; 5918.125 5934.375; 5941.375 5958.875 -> -0.058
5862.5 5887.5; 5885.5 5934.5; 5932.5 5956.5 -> 0.092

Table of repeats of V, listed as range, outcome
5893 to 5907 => 4.95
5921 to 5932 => 6.12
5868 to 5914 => 5.28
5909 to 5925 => 6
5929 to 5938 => 6.16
